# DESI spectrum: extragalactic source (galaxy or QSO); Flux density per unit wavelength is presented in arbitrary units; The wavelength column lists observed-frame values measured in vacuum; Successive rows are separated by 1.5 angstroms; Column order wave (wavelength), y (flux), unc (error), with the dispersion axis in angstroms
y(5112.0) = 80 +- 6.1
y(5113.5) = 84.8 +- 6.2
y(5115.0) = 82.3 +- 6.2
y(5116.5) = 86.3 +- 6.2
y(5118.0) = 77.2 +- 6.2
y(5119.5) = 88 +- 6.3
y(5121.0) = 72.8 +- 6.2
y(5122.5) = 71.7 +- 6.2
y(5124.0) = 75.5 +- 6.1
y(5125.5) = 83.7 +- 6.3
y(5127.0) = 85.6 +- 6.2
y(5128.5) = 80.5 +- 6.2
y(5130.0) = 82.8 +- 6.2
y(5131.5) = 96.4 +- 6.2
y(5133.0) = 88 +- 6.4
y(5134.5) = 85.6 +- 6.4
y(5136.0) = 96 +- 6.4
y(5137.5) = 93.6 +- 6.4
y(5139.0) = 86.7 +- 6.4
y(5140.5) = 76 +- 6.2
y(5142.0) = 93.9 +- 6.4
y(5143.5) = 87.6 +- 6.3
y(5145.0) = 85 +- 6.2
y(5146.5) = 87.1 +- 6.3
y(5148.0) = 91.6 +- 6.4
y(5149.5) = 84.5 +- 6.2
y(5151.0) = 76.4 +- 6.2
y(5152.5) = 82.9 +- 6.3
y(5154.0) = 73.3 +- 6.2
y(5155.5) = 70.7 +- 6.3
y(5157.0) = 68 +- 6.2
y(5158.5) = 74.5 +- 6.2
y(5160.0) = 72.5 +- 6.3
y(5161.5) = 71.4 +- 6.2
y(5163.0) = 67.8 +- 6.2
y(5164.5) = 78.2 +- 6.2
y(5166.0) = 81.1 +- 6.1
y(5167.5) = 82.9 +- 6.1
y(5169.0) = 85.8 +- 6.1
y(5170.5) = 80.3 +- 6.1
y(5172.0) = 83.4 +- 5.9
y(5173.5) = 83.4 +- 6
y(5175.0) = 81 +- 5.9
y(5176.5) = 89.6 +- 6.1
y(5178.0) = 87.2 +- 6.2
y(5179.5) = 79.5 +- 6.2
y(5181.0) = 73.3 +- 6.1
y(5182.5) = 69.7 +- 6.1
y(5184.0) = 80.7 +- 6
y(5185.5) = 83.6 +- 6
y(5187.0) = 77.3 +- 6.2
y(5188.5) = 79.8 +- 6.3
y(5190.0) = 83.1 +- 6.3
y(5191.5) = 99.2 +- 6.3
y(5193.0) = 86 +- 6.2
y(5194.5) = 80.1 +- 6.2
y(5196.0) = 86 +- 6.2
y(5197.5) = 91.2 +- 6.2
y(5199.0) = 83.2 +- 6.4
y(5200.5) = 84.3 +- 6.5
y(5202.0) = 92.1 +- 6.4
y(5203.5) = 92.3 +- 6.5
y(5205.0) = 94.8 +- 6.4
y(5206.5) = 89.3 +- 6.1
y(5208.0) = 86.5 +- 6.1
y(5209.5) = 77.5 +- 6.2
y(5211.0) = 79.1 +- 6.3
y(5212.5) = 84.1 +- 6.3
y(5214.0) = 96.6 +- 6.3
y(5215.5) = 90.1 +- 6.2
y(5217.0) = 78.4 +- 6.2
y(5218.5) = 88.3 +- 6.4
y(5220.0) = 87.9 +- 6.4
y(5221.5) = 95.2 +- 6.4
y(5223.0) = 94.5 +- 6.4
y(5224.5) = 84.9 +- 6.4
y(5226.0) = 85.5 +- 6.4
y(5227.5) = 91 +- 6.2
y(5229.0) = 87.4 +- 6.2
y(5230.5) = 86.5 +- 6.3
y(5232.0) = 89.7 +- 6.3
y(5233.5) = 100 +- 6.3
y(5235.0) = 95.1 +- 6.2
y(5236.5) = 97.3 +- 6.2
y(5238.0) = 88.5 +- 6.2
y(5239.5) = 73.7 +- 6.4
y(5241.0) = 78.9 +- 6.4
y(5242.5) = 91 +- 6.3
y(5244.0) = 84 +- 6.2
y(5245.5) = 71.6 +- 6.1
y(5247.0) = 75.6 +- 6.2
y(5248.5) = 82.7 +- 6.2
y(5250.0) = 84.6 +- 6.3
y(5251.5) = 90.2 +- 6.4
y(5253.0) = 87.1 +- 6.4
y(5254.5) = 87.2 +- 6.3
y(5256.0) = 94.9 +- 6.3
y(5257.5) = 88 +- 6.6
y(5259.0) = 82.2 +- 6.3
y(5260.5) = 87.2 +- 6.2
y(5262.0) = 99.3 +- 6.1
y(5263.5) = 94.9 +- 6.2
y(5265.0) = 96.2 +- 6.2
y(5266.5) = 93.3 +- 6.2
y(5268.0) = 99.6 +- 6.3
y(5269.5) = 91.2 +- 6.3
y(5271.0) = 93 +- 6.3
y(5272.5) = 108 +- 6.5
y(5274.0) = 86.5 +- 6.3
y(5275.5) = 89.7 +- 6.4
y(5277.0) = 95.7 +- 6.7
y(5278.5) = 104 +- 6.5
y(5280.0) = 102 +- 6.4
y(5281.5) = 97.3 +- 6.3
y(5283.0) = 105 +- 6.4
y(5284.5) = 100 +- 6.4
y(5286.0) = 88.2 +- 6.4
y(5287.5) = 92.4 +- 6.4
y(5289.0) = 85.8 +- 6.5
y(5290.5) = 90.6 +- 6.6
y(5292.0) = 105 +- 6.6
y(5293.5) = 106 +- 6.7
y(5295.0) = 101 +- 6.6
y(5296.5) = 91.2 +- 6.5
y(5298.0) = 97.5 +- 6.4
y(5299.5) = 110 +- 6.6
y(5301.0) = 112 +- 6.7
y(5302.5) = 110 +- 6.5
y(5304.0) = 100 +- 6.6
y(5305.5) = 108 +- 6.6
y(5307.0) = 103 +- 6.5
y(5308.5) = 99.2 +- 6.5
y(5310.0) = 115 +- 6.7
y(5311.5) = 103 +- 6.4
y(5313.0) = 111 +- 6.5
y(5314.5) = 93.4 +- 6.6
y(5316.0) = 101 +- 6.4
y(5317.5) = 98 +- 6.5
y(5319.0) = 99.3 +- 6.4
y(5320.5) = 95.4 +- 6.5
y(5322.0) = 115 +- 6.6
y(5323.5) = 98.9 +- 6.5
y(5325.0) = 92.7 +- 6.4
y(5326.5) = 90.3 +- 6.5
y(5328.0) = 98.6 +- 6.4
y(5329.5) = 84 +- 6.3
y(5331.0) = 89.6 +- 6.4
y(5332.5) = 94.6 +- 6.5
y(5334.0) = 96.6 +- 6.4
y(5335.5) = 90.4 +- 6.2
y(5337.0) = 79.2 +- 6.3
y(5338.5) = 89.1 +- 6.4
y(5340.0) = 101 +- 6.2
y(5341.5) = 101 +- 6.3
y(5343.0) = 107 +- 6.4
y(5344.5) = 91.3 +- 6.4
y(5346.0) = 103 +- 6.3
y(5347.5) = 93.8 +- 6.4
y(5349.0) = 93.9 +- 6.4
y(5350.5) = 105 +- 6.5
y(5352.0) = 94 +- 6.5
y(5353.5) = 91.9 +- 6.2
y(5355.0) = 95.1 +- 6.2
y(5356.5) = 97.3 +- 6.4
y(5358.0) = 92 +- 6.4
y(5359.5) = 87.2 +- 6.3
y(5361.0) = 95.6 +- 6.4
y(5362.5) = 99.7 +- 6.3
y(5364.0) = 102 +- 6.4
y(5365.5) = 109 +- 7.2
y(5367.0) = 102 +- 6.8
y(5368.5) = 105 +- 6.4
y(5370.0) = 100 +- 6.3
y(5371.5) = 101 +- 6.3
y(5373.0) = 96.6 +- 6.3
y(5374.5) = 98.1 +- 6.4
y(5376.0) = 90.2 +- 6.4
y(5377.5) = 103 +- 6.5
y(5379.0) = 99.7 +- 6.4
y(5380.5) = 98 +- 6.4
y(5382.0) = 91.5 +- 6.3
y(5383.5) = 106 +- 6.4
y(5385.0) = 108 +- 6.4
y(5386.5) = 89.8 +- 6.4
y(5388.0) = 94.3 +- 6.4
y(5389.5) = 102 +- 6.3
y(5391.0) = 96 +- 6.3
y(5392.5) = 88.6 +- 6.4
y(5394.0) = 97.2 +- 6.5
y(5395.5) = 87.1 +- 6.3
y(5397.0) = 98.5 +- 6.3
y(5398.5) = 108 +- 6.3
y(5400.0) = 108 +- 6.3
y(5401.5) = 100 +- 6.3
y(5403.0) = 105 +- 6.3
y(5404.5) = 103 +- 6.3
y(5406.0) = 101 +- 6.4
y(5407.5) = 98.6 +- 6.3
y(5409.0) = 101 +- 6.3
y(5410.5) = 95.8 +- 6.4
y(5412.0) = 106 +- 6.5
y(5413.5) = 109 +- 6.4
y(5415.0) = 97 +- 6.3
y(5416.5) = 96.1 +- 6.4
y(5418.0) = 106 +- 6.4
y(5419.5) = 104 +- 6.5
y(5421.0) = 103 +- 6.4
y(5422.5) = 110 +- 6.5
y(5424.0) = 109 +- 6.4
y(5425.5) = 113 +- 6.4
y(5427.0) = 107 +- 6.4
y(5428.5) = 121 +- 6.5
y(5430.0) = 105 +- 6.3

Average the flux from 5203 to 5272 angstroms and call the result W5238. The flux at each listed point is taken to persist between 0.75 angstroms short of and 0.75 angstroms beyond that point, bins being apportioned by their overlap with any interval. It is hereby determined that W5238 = 88.5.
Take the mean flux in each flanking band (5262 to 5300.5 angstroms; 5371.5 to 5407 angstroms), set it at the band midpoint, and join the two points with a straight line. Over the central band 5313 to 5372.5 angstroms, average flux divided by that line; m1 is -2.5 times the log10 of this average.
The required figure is 0.012 mag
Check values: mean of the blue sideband 97.1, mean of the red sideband 98.7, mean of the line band 96.9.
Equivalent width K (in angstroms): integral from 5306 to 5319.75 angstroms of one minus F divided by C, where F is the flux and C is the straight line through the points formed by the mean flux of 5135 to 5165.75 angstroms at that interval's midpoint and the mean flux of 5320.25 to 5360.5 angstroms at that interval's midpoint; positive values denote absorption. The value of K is -1.4 angstroms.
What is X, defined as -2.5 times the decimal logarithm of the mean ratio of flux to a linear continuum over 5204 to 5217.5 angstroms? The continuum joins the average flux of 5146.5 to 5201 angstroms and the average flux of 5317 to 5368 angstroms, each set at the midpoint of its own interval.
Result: -0.03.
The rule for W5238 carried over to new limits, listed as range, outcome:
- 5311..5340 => 95.9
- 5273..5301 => 97.6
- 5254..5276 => 92.8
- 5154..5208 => 81.8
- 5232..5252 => 85.7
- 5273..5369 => 98.2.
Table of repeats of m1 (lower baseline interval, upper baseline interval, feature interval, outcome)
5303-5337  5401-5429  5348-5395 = 0.044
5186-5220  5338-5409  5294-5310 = -0.115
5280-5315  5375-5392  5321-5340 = 0.071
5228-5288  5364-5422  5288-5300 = -0.052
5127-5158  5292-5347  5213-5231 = 0.027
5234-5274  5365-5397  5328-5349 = 0.012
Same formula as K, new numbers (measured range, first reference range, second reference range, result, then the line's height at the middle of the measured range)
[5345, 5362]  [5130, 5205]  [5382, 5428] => 0.4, 97.5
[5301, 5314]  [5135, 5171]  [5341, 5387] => -1.7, 93.8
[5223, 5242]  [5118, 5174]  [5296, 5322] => 0.9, 93.1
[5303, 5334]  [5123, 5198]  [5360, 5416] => -1.7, 94.4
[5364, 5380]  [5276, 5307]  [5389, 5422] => 0.0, 100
